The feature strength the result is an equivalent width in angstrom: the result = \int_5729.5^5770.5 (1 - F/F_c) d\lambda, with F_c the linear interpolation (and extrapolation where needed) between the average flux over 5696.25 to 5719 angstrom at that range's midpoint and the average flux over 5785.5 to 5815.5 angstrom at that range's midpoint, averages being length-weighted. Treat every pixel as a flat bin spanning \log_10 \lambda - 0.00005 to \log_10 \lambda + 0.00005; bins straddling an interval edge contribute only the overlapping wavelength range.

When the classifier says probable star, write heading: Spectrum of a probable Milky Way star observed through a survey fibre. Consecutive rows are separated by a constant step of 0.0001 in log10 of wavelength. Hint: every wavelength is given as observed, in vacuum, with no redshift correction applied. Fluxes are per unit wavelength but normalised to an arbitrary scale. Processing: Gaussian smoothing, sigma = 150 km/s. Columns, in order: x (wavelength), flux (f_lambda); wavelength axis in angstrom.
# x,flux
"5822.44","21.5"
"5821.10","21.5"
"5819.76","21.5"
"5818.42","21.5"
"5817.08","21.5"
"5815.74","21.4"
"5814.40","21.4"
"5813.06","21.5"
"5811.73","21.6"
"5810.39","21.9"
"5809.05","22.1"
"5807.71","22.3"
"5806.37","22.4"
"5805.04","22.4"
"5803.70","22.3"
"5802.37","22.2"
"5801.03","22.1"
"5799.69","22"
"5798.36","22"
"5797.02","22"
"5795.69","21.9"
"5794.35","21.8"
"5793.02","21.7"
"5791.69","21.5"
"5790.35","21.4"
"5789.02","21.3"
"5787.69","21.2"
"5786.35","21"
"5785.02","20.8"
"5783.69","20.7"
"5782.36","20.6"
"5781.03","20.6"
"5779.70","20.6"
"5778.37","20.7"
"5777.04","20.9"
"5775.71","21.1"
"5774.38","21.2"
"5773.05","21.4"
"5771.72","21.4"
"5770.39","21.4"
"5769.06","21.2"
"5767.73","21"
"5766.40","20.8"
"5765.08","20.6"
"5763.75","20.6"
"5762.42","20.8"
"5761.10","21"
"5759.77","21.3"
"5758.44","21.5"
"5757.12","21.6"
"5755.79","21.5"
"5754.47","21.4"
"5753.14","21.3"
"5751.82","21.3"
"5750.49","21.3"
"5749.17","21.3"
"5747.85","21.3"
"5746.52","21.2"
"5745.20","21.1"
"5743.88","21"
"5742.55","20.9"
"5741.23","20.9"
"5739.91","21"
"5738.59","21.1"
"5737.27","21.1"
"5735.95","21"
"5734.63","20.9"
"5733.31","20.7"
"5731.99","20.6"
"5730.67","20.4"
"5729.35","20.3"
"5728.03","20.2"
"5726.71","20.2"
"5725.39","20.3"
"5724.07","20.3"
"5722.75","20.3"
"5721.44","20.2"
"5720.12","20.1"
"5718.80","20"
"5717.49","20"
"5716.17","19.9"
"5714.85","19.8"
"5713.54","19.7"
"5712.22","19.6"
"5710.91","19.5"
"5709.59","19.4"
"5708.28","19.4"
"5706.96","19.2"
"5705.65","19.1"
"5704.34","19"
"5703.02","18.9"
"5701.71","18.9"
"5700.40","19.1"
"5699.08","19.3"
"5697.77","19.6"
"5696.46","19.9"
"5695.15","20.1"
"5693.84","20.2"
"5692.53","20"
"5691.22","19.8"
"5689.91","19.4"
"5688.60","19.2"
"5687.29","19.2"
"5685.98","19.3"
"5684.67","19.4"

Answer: -1.1 angstrom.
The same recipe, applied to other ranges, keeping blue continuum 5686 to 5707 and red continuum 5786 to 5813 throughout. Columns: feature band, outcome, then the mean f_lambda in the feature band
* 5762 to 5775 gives 0.1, 21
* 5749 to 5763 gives -0.3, 21.3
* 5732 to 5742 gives -0.3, 21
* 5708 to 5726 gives 0.0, 19.9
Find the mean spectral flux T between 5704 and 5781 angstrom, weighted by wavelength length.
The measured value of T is 20.6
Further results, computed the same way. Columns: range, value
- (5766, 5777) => 21.2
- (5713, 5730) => 20.1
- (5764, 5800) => 21.2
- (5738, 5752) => 21.1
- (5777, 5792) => 20.9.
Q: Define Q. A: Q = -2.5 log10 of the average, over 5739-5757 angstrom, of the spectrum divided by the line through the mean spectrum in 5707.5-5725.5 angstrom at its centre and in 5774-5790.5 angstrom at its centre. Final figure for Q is -0.04 mag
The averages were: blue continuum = 19.9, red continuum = 20.9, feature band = 21.2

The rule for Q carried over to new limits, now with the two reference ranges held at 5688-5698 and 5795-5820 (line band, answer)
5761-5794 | 0.016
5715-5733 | 0.009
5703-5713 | 0.044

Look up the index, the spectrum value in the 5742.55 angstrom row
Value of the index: 20.9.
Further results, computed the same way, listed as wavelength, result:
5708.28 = 19.4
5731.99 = 20.6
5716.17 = 19.9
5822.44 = 21.5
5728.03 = 20.2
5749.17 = 21.3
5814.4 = 21.4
